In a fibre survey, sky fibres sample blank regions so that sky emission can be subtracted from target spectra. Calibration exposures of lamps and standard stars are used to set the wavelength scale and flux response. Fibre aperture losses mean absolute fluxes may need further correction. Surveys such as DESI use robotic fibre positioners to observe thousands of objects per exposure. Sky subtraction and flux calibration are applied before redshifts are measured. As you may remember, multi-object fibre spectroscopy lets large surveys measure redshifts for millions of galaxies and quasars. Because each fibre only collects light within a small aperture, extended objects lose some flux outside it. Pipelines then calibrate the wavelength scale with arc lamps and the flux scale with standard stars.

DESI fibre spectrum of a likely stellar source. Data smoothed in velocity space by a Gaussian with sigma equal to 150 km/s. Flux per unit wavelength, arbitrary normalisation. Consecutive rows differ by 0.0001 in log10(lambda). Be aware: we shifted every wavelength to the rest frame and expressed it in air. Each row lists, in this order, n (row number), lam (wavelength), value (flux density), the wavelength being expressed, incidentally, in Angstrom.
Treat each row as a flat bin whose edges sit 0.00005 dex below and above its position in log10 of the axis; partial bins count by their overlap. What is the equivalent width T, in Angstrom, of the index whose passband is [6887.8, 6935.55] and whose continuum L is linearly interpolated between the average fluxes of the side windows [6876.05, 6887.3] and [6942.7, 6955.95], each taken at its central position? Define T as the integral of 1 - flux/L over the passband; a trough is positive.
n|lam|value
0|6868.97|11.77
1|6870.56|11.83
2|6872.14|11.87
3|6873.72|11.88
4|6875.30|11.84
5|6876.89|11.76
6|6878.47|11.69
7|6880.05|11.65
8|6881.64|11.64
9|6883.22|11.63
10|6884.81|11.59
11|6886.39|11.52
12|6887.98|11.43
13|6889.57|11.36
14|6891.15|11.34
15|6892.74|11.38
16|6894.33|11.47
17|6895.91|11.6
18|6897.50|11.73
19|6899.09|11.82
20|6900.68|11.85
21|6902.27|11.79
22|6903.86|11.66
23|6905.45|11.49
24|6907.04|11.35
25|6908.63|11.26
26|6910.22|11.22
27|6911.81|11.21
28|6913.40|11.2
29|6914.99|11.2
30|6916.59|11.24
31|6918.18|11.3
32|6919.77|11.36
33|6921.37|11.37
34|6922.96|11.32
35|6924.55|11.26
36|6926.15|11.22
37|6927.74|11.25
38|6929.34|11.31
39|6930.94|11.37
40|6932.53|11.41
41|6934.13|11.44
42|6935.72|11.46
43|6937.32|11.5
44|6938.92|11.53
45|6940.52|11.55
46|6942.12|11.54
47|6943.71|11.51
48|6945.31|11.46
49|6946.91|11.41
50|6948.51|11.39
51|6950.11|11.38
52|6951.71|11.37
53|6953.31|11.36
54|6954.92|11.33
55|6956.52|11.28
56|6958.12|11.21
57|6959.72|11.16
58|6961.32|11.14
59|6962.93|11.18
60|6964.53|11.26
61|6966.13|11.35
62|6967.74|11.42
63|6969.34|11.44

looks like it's 0.5 Angstrom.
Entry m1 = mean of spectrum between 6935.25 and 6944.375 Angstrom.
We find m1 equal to 11.5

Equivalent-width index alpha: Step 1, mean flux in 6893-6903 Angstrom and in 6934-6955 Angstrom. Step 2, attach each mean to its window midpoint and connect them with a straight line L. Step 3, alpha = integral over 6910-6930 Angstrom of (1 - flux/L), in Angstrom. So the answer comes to 0.53 Angstrom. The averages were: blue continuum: 11.7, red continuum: 11.4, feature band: 11.3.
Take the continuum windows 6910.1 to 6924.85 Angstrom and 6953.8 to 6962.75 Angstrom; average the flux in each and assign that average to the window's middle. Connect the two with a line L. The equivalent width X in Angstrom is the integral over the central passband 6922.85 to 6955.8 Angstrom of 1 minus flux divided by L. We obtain -0.5 Angstrom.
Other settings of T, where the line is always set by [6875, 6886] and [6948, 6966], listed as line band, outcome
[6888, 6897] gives 0.13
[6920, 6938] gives 0.11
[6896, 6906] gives -0.13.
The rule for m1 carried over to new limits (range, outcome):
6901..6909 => 11.5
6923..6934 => 11.3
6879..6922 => 11.5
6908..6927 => 11.3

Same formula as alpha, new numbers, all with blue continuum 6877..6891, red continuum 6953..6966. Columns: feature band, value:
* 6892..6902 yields -0.1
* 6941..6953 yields -0.2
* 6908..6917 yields 0.2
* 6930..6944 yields -0.2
